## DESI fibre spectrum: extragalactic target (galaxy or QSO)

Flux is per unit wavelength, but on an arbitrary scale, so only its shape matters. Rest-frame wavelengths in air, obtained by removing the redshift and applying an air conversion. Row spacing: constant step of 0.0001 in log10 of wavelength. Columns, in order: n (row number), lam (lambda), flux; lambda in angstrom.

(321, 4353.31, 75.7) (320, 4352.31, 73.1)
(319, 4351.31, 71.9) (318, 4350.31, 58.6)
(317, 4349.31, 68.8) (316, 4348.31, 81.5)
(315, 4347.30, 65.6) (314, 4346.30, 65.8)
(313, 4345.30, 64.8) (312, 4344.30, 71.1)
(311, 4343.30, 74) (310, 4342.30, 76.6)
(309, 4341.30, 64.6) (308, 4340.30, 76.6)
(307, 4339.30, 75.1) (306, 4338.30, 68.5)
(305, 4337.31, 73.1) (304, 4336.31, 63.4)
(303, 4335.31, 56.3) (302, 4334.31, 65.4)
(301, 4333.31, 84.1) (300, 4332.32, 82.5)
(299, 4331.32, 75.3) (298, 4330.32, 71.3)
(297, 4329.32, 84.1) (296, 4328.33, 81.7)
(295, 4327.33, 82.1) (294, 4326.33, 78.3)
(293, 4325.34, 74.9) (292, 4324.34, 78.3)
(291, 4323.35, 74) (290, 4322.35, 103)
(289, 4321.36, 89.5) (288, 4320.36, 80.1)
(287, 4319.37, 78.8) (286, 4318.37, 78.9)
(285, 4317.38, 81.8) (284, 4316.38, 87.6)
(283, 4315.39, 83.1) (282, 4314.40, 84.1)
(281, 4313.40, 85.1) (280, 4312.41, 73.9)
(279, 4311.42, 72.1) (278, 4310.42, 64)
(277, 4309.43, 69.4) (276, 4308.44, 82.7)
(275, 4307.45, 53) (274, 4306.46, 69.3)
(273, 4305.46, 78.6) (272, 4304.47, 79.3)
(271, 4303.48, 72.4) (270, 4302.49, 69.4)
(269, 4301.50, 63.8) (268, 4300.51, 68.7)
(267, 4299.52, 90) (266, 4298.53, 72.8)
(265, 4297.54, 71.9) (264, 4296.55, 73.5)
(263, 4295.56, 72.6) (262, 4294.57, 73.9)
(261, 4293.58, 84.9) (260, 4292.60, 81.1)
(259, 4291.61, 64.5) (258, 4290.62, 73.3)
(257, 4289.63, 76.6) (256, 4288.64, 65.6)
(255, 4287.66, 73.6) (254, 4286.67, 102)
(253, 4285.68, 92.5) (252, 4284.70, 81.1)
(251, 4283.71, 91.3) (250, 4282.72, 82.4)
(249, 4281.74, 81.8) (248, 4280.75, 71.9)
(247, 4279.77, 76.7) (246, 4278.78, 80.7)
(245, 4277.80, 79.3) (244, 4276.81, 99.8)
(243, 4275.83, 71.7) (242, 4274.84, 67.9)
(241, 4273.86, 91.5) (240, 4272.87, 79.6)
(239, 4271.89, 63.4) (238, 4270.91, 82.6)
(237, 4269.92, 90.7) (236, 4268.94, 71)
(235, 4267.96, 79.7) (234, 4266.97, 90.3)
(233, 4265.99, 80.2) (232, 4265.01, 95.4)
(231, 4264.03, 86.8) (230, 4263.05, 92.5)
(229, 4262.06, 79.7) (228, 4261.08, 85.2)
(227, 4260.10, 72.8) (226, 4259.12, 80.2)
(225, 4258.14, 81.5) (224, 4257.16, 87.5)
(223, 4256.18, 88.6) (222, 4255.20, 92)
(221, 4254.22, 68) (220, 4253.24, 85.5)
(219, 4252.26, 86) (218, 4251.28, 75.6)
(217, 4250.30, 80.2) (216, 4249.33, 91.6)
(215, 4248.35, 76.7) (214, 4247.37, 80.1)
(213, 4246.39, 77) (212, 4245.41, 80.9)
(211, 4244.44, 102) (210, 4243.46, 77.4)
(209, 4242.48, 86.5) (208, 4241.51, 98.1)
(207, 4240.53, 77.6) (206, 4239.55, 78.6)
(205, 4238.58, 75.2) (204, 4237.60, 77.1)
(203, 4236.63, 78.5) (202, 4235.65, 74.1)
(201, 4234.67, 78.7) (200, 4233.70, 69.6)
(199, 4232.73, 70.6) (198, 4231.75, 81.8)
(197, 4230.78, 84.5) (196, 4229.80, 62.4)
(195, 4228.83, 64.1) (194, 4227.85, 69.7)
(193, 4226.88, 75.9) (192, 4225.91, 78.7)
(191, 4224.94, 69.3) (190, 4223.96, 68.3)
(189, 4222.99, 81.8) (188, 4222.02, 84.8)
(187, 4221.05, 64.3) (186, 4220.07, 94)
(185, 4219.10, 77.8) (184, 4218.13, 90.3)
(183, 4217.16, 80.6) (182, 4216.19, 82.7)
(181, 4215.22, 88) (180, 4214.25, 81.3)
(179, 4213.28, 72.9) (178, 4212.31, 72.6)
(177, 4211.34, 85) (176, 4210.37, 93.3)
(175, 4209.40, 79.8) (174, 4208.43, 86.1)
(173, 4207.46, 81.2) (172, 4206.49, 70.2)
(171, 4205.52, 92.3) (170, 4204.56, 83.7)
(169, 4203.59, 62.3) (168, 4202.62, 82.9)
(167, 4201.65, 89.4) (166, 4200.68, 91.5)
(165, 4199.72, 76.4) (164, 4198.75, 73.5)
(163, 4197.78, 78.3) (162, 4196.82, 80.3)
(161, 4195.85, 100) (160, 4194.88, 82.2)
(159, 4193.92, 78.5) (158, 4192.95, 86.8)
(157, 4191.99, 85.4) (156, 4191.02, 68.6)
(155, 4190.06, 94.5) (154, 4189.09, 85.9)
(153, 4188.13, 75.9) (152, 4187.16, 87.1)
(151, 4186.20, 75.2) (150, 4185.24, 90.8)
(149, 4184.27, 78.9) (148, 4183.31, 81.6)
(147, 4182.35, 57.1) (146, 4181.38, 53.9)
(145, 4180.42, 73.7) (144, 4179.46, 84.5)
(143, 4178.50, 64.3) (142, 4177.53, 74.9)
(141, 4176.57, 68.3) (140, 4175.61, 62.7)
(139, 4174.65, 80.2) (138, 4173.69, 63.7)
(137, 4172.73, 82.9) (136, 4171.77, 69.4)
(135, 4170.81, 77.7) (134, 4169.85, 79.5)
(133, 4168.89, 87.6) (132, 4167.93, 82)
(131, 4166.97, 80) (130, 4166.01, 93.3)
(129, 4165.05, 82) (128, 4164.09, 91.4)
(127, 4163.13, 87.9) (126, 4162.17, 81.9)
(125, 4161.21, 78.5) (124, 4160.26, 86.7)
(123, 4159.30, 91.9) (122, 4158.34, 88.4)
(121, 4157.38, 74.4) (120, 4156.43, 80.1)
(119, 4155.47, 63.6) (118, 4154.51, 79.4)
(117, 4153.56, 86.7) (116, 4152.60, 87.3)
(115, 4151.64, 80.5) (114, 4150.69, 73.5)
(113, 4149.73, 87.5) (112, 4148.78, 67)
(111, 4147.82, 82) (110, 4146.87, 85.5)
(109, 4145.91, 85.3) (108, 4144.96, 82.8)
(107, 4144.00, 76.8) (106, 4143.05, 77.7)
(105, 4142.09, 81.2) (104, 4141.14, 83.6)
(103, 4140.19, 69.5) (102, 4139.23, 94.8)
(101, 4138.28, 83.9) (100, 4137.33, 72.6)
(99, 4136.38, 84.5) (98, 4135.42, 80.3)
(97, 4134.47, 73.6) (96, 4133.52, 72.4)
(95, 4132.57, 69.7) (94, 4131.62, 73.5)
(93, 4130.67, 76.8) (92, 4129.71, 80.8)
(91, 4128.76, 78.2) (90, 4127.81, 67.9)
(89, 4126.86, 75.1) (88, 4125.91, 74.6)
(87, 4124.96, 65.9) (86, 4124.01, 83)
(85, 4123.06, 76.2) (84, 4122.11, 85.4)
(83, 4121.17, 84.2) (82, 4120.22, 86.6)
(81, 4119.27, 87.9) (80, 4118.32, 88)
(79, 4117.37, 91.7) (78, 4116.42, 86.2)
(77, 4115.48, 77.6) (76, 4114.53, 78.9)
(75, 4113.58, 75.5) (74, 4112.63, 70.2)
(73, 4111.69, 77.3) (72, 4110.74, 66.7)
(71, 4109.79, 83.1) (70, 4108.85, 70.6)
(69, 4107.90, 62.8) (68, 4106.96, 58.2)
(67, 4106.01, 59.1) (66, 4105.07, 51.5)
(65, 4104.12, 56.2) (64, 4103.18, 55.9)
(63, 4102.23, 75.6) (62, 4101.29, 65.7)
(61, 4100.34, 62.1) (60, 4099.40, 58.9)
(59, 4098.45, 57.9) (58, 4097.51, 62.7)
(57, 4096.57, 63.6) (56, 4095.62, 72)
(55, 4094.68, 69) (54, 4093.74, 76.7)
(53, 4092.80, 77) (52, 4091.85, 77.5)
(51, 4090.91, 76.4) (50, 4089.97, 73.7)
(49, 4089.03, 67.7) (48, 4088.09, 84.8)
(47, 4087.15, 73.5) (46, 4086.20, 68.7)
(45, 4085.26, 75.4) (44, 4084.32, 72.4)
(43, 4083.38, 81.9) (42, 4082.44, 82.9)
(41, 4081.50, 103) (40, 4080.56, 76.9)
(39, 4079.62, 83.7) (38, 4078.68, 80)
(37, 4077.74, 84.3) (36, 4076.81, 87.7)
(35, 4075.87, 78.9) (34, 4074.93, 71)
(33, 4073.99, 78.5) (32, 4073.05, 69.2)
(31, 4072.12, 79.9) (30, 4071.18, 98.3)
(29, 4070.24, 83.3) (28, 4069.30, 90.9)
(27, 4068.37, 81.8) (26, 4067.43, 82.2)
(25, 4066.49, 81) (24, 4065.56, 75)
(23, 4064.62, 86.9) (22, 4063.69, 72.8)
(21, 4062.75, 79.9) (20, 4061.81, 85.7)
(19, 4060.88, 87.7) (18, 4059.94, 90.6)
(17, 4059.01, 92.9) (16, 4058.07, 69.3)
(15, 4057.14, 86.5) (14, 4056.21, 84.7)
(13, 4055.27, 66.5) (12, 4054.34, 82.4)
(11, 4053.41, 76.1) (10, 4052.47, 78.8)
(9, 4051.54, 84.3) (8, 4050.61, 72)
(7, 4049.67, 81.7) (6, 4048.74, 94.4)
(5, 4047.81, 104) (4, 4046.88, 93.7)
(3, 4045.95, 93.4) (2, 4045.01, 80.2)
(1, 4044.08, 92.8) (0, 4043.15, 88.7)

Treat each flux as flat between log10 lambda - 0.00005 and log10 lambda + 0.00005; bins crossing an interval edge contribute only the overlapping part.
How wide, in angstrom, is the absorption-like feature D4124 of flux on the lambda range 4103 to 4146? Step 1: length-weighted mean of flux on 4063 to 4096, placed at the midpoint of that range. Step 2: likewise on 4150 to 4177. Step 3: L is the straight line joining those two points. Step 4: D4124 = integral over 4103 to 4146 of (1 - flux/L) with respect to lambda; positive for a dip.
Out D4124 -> 2.0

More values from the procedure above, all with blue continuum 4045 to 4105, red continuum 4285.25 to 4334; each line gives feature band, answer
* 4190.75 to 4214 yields -1.09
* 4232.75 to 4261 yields -1.27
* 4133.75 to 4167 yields -1.53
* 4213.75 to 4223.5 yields -0.59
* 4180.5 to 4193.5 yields -0.09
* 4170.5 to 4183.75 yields 1.19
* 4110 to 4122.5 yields -0.51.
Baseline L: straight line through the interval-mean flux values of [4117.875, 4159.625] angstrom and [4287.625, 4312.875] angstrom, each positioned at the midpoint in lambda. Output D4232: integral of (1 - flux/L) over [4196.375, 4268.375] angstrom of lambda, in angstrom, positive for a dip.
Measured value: -4.90 angstrom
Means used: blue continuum 79.5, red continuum 72.7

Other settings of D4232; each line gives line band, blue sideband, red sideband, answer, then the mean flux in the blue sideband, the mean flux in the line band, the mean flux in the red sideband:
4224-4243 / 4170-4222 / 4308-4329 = 0.80 angstrom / 79.2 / 76.2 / 80.2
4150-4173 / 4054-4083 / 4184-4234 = -0.32 angstrom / 82.4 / 82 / 80.1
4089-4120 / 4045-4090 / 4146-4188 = 3.77 angstrom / 81.9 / 70.9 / 78.8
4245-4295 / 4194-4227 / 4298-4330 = -1.42 angstrom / 81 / 81.3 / 77.6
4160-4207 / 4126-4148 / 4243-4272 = 0.44 angstrom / 78.5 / 79.5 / 83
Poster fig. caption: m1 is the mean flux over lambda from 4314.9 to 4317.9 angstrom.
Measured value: 84.2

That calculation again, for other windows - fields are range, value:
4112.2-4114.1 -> 72.8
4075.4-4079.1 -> 82.9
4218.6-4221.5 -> 78.8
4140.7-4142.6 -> 82.2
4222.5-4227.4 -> 74.9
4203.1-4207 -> 77.2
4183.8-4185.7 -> 84.5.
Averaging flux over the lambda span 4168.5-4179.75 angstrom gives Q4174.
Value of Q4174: 74.4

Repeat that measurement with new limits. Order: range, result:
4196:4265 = 80.6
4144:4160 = 80.9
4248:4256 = 82.3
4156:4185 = 78.1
